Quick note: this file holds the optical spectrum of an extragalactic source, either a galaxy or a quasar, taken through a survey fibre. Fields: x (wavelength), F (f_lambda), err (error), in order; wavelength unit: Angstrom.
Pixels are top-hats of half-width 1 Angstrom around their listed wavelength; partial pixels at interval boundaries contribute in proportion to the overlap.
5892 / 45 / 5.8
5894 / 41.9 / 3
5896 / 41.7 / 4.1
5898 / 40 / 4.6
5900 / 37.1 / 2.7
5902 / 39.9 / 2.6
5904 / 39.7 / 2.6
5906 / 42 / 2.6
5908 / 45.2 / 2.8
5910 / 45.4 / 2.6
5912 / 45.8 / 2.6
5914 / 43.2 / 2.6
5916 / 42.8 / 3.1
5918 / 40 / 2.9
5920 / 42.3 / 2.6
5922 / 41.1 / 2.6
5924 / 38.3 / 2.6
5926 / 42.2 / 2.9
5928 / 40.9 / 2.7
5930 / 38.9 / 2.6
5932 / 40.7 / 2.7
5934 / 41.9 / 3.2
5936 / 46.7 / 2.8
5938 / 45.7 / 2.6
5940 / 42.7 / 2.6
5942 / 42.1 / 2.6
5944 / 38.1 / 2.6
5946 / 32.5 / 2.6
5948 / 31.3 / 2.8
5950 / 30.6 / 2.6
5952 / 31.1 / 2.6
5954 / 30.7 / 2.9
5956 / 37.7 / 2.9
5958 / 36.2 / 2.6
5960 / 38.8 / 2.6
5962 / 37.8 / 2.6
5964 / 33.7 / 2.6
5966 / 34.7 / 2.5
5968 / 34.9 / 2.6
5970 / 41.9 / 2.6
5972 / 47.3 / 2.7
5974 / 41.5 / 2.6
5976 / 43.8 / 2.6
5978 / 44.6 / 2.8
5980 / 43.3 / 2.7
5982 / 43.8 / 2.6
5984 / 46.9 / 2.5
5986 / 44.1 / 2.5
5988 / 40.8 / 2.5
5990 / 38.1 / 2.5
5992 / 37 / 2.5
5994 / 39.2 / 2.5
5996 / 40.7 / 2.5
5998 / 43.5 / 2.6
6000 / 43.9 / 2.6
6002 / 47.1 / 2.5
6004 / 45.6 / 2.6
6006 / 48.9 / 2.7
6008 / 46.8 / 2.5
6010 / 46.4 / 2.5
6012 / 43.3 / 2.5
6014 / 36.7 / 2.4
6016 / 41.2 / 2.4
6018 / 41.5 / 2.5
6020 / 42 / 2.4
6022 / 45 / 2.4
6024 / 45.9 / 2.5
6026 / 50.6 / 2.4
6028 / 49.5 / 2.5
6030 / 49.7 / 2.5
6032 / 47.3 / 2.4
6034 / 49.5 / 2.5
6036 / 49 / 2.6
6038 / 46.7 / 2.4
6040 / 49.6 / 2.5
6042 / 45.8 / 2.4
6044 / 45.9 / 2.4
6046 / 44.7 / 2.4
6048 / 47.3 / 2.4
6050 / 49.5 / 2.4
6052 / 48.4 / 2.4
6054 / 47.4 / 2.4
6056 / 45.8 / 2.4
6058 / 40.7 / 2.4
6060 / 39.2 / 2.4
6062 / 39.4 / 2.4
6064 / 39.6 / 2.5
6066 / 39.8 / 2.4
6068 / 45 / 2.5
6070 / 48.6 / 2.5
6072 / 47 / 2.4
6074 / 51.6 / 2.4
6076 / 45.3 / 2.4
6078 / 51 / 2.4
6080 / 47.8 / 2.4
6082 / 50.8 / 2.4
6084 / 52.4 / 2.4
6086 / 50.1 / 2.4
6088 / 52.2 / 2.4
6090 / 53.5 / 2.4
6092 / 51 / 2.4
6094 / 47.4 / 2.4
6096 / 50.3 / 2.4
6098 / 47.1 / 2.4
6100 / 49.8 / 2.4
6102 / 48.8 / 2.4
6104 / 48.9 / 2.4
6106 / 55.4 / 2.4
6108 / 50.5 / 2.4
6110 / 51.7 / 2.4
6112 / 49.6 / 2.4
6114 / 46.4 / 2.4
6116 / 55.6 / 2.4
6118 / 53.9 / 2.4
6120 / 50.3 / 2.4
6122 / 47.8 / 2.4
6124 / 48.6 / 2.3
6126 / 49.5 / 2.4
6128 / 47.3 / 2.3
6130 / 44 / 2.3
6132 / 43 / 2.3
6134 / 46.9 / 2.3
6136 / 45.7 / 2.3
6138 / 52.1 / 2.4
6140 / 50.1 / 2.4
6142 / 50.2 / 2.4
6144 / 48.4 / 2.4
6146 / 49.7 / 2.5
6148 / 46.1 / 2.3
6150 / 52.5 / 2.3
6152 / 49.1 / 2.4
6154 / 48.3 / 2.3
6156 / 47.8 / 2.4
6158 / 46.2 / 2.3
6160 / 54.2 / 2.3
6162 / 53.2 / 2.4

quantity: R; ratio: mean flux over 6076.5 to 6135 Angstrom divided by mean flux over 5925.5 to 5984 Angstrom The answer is 1.26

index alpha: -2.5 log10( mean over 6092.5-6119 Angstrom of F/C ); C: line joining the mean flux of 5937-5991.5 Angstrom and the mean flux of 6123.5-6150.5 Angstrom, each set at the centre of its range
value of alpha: -0.089 mag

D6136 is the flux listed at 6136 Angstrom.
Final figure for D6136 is 45.7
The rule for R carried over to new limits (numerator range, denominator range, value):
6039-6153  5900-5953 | 1.19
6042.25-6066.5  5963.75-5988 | 1.05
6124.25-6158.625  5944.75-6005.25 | 1.22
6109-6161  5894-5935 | 1.18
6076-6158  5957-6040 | 1.14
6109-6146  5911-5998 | 1.23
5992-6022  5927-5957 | 1.13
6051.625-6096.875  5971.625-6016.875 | 1.09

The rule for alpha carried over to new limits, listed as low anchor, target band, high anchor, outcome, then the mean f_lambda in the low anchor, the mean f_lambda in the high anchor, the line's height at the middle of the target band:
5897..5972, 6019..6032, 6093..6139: -0.07 mag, 39.4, 49.2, 44.3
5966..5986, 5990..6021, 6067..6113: 0.04 mag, 42.7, 49.8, 44.6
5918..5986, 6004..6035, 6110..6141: -0.06 mag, 39.6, 48.8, 43.2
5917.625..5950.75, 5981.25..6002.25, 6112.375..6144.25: 0.01 mag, 39.8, 48.8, 42.5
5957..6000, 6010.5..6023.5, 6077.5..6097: 0.06 mag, 40.7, 50.6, 44.2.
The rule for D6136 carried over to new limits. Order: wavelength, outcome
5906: 42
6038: 46.7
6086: 50.1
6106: 55.4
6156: 47.8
